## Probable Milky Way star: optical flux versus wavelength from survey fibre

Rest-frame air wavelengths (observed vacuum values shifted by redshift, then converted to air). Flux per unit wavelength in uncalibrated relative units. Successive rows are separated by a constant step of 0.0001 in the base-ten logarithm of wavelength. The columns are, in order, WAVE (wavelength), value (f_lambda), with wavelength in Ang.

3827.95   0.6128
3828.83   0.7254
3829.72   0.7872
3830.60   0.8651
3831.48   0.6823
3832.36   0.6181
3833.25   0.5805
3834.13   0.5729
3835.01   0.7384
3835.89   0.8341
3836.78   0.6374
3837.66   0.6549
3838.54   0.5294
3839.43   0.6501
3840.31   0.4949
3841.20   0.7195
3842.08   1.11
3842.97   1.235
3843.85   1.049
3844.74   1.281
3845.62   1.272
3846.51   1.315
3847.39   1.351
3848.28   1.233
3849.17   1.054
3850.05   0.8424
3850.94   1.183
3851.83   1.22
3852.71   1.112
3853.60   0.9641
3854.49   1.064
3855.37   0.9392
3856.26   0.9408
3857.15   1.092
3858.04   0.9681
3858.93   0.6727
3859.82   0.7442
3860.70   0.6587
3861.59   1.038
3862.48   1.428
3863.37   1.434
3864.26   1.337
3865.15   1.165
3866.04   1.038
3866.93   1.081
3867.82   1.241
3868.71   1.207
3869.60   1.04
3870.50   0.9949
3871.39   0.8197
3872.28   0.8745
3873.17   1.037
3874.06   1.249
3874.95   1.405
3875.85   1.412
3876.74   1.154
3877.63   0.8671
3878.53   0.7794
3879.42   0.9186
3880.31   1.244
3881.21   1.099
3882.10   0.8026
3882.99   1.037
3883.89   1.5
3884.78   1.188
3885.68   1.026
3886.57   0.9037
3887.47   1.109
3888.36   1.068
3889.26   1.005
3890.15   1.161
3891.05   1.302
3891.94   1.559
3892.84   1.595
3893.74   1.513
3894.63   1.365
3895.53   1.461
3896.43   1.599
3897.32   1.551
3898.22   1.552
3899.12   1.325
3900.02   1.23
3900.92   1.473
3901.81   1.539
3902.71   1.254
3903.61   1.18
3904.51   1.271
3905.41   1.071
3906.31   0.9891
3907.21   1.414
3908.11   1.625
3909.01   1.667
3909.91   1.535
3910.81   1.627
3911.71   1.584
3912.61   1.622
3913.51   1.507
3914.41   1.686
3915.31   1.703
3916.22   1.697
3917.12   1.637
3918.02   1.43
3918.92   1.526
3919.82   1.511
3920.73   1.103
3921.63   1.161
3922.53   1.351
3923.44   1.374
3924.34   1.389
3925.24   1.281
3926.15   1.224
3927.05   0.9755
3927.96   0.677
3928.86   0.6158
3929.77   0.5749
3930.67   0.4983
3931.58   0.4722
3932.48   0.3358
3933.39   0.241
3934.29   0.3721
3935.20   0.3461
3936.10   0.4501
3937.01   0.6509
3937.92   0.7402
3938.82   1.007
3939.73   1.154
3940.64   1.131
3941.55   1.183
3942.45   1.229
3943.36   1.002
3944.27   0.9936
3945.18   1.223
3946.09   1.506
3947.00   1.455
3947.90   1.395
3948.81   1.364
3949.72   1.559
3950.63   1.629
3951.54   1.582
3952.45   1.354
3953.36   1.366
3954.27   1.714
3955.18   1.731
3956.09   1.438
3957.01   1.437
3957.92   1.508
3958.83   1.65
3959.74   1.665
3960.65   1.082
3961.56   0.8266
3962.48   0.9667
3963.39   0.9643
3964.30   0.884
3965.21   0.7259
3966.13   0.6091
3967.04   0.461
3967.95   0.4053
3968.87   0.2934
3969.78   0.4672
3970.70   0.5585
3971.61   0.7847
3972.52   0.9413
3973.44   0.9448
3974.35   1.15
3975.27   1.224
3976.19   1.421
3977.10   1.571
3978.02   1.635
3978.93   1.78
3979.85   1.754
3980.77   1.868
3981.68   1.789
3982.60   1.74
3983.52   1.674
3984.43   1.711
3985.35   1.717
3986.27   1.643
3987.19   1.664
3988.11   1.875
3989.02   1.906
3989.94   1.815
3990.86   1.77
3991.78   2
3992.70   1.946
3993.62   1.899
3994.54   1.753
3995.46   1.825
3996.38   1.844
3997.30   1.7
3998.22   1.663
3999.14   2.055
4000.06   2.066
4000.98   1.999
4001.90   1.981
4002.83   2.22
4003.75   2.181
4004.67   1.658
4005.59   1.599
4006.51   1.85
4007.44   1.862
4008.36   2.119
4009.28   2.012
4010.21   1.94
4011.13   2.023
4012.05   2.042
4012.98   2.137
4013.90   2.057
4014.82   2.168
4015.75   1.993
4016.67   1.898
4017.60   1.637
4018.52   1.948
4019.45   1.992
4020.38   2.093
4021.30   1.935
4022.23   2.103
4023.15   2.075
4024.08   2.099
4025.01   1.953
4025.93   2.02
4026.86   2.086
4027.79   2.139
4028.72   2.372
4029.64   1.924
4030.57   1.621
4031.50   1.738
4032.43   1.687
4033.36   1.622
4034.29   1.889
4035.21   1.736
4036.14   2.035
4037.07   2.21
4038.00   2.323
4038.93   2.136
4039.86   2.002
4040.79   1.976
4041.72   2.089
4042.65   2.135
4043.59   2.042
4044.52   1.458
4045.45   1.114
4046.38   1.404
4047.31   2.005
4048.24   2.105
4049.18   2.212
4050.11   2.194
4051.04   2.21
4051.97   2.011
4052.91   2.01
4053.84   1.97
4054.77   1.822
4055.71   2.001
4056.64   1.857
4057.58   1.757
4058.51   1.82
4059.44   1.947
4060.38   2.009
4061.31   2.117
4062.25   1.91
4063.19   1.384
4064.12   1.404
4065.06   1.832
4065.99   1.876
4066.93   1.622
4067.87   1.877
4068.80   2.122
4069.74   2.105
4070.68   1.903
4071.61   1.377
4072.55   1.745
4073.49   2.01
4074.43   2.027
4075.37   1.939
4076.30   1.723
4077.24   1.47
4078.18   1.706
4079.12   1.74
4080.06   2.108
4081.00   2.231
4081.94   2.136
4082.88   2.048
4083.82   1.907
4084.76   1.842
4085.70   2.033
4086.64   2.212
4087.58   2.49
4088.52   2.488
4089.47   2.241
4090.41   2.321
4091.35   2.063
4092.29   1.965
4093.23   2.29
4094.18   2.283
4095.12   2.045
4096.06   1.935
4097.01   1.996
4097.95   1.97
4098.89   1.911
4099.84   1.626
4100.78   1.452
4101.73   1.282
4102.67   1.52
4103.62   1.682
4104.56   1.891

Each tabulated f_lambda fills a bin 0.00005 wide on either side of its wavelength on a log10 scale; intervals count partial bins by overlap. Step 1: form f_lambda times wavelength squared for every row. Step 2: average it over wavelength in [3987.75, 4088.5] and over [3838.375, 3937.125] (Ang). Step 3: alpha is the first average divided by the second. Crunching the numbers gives 1.83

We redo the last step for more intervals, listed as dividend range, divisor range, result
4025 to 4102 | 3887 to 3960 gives 1.65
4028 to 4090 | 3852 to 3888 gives 1.99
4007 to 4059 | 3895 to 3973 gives 1.77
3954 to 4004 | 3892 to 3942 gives 1.26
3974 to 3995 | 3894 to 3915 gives 1.24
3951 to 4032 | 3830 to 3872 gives 1.82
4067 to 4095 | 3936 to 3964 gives 1.70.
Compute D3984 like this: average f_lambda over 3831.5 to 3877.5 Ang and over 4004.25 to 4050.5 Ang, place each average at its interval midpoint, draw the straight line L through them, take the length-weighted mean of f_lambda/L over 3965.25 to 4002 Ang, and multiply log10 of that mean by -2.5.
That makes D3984 0.16 mag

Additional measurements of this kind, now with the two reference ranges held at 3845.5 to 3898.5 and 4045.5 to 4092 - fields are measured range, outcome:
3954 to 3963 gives 0.08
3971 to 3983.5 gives 0.10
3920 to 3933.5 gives 0.43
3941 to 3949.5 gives 0.14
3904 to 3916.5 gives -0.15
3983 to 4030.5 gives -0.15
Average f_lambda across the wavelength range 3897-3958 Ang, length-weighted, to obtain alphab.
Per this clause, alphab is 1.23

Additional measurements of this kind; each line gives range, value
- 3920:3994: 1.21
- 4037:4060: 1.95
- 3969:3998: 1.55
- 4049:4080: 1.87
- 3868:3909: 1.22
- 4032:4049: 1.89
